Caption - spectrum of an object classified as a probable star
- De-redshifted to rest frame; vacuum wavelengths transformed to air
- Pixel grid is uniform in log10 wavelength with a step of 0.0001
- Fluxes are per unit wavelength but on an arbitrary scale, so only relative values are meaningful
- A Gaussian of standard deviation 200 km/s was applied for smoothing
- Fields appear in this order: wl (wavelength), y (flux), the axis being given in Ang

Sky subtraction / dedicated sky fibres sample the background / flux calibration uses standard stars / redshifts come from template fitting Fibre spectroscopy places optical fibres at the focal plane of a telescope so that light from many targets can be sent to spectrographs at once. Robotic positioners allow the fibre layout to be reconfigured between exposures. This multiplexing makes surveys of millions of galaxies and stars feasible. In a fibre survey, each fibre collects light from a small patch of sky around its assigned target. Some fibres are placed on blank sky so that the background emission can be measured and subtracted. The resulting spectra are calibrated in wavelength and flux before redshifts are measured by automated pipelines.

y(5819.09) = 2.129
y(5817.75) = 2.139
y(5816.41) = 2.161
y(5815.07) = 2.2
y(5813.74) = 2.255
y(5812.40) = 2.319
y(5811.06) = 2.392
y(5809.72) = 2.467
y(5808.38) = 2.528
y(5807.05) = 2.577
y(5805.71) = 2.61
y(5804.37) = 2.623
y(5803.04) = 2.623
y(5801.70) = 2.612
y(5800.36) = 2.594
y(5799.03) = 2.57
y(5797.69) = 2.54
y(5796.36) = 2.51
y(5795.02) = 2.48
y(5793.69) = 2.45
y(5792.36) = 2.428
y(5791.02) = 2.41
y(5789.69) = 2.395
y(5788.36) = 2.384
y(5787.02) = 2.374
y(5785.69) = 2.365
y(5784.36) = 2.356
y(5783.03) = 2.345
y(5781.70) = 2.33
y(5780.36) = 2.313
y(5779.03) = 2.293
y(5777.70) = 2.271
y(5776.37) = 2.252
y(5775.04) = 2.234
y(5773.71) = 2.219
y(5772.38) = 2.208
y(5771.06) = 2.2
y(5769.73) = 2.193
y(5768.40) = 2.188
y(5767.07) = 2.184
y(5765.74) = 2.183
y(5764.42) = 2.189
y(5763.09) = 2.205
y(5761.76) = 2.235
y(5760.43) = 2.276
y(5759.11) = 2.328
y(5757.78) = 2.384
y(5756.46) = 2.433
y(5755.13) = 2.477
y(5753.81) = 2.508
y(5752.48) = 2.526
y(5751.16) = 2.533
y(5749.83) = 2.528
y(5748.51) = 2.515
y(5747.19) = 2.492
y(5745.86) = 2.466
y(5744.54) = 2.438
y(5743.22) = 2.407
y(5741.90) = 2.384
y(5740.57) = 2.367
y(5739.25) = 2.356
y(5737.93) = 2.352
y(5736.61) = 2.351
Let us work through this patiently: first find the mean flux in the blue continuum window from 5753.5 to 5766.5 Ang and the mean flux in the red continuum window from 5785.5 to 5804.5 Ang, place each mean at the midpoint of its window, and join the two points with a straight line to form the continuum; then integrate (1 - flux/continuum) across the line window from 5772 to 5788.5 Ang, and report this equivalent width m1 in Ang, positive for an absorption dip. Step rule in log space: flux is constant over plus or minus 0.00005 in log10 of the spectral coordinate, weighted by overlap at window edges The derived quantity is 0.78 Ang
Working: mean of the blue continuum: 2.32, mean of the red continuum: 2.49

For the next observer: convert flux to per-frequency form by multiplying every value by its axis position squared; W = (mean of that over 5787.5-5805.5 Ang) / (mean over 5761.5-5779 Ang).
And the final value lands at 1.14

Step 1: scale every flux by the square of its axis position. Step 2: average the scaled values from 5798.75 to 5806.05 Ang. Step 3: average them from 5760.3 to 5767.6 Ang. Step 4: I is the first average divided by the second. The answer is 1.20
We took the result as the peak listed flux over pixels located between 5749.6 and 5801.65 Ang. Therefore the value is 2.594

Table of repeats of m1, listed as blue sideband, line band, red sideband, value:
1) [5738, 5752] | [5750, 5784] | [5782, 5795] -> 1.6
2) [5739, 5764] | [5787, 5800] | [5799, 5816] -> 0.0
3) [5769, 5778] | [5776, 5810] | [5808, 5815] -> -2.2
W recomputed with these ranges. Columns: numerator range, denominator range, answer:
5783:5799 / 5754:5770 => 1.08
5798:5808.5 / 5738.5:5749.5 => 1.09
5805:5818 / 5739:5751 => 0.99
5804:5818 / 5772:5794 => 1.04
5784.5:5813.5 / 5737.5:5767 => 1.06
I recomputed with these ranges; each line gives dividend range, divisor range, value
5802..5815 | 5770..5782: 1.11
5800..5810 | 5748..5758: 1.05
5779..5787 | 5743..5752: 0.95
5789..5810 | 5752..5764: 1.08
